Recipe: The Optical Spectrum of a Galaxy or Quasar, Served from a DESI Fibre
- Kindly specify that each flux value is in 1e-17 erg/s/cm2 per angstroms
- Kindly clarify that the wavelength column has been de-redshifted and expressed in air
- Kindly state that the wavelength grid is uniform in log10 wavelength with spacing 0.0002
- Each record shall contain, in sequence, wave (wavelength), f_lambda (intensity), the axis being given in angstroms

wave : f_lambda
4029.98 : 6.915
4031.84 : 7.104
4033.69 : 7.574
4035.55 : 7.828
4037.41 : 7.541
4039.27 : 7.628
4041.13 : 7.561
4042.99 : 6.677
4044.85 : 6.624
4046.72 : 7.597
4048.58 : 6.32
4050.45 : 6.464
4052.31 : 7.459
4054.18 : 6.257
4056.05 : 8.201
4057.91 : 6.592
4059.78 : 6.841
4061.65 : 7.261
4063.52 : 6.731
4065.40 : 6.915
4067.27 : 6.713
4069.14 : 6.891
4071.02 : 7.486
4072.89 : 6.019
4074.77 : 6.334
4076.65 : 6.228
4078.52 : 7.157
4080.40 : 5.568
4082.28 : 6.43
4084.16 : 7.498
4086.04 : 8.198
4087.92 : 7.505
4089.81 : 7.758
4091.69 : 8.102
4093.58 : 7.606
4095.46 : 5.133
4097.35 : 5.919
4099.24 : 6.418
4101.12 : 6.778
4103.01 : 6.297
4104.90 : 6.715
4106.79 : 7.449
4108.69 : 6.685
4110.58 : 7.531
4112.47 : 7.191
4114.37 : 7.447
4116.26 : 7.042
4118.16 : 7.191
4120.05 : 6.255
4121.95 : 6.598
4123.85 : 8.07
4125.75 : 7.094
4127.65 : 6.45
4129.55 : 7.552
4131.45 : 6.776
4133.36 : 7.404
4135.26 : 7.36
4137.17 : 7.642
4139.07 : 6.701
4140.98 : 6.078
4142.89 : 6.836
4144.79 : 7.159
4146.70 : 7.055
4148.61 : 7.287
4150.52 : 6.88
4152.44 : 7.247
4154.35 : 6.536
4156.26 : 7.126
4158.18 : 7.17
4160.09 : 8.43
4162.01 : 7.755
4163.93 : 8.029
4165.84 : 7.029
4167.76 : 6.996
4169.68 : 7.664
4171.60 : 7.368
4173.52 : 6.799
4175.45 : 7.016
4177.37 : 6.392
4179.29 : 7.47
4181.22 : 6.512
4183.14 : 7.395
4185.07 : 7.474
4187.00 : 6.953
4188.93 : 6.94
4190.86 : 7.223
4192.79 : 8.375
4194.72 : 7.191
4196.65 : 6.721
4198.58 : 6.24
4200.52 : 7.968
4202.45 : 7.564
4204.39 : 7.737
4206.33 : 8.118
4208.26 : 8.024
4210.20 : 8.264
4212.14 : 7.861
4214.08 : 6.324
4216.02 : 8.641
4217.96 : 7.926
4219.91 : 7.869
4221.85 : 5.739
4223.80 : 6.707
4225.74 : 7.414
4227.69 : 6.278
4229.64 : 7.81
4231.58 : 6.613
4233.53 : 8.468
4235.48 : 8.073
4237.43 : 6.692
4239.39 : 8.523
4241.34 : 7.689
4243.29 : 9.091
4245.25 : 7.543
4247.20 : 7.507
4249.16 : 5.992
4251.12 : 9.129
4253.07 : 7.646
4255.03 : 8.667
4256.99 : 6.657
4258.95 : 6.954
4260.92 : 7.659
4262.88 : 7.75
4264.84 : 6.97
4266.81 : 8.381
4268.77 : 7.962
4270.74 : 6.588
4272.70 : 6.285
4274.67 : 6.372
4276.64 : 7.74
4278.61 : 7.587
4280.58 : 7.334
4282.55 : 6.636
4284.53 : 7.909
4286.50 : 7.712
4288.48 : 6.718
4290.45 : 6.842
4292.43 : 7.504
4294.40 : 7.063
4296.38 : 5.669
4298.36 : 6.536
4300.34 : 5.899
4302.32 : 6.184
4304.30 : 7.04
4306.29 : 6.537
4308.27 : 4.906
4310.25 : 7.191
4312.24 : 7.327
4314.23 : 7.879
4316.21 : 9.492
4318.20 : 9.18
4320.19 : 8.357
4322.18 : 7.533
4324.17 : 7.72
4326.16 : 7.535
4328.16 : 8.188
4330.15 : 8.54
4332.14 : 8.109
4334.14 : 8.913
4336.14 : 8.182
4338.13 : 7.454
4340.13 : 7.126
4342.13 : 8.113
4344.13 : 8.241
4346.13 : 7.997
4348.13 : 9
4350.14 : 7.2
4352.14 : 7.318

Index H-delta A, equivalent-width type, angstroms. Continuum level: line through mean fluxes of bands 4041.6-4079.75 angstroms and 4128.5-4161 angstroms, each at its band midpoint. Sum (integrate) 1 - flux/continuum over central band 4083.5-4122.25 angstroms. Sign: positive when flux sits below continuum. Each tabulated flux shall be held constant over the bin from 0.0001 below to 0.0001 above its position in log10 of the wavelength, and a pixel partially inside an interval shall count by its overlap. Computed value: -0.2 angstroms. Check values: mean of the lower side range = 6.84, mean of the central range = 7.02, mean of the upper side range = 7.13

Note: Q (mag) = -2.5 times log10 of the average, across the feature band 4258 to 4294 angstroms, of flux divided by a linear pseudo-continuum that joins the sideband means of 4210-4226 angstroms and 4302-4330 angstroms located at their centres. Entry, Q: 0.03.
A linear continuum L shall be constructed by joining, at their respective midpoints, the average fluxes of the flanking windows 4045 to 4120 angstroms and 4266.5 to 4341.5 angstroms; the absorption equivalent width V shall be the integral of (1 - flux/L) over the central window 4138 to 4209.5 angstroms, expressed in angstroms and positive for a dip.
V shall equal -1.4 angstroms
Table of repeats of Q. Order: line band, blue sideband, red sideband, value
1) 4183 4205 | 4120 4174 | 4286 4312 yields -0.05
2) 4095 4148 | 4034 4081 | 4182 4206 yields 0.03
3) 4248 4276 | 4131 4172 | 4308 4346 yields 0.05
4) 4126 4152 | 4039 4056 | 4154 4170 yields 0.05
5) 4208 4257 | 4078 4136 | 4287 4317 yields -0.10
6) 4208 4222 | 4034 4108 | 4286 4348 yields -0.06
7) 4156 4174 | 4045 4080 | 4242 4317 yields -0.07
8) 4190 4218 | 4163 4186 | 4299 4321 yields -0.06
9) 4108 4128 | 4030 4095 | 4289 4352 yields 0.01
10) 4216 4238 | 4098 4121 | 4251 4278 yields 0.00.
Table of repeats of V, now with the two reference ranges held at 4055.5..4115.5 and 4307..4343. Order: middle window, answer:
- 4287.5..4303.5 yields 2.46 angstroms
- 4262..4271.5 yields 0.11 angstroms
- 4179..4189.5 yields 0.29 angstroms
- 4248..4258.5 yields 0.00 angstroms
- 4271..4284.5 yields 1.13 angstroms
